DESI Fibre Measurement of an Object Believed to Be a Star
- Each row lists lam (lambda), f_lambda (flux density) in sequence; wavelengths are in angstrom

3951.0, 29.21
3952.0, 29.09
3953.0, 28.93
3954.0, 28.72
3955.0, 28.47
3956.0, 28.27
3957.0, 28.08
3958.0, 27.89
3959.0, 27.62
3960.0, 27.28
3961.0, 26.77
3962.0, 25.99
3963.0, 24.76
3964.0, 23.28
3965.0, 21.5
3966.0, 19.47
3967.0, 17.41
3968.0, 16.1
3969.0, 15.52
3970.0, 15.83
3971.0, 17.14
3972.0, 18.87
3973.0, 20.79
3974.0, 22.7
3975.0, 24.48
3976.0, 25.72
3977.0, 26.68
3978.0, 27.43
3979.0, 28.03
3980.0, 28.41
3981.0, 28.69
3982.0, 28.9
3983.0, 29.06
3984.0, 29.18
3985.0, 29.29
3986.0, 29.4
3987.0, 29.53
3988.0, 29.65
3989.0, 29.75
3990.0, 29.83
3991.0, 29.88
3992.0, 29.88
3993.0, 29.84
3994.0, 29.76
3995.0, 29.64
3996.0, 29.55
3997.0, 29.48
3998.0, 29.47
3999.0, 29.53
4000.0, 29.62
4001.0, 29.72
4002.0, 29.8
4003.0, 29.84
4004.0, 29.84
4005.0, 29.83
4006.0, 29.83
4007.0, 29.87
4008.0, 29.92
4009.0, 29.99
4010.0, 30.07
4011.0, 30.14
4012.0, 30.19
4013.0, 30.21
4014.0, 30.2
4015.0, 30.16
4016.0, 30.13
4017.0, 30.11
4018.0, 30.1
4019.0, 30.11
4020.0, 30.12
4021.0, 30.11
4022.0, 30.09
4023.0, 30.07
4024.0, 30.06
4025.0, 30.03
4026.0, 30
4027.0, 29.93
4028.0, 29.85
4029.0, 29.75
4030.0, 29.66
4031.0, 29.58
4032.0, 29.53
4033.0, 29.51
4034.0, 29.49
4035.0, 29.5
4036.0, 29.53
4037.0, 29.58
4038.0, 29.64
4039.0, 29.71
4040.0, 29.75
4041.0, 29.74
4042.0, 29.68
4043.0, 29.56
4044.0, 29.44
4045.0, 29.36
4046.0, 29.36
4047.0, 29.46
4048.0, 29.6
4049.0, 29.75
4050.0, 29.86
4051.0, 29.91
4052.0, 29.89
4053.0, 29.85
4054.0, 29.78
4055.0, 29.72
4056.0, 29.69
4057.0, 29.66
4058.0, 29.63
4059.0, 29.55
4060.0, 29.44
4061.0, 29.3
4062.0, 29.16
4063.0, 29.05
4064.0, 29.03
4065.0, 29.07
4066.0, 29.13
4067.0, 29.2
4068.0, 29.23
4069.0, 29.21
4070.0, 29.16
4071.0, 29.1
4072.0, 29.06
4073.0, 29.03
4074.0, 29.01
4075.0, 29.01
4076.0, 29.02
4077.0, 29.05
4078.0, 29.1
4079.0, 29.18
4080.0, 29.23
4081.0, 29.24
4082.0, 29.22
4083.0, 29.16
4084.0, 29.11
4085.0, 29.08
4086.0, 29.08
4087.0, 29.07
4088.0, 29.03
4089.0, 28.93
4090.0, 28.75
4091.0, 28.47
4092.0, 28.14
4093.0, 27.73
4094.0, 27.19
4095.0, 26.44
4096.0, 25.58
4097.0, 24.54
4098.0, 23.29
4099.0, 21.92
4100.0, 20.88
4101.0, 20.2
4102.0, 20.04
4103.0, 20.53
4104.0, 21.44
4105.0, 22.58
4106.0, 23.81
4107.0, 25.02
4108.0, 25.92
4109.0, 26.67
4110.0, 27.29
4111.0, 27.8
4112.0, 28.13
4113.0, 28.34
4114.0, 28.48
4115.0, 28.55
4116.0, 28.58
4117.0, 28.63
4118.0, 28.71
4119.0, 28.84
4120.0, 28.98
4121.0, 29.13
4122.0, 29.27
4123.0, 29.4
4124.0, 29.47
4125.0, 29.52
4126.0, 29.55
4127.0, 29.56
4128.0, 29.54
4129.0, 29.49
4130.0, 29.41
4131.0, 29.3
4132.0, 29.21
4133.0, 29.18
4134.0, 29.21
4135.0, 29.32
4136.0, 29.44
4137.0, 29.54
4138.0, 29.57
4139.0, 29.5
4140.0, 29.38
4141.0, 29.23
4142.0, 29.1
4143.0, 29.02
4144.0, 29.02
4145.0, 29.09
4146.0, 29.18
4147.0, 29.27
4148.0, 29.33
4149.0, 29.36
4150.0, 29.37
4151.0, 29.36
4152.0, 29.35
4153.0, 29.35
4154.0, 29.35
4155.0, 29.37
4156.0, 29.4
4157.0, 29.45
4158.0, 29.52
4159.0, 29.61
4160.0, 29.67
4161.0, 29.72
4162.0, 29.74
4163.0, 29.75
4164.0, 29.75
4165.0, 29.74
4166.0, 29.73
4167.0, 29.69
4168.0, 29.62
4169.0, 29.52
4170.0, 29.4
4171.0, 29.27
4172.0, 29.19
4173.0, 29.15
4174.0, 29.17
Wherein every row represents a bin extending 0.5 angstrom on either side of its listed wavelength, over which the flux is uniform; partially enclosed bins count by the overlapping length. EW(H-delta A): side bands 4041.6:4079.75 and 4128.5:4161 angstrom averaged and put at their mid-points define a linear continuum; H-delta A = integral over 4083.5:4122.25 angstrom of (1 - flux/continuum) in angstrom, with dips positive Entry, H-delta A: 3.78 angstrom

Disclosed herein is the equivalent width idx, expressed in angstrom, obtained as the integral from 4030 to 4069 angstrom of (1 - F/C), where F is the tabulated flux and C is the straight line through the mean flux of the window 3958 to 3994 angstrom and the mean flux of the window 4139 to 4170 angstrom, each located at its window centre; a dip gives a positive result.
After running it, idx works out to -3.6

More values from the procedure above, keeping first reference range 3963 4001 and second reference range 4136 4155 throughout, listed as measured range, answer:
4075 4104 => 1.41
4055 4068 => -0.83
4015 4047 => -3.34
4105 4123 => 0.62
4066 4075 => -0.44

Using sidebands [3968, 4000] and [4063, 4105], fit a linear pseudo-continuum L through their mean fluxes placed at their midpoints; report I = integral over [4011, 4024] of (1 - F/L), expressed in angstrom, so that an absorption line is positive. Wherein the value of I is -1.6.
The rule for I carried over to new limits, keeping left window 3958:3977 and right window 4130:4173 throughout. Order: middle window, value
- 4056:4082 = -3.1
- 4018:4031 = -3.0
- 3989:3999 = -2.9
